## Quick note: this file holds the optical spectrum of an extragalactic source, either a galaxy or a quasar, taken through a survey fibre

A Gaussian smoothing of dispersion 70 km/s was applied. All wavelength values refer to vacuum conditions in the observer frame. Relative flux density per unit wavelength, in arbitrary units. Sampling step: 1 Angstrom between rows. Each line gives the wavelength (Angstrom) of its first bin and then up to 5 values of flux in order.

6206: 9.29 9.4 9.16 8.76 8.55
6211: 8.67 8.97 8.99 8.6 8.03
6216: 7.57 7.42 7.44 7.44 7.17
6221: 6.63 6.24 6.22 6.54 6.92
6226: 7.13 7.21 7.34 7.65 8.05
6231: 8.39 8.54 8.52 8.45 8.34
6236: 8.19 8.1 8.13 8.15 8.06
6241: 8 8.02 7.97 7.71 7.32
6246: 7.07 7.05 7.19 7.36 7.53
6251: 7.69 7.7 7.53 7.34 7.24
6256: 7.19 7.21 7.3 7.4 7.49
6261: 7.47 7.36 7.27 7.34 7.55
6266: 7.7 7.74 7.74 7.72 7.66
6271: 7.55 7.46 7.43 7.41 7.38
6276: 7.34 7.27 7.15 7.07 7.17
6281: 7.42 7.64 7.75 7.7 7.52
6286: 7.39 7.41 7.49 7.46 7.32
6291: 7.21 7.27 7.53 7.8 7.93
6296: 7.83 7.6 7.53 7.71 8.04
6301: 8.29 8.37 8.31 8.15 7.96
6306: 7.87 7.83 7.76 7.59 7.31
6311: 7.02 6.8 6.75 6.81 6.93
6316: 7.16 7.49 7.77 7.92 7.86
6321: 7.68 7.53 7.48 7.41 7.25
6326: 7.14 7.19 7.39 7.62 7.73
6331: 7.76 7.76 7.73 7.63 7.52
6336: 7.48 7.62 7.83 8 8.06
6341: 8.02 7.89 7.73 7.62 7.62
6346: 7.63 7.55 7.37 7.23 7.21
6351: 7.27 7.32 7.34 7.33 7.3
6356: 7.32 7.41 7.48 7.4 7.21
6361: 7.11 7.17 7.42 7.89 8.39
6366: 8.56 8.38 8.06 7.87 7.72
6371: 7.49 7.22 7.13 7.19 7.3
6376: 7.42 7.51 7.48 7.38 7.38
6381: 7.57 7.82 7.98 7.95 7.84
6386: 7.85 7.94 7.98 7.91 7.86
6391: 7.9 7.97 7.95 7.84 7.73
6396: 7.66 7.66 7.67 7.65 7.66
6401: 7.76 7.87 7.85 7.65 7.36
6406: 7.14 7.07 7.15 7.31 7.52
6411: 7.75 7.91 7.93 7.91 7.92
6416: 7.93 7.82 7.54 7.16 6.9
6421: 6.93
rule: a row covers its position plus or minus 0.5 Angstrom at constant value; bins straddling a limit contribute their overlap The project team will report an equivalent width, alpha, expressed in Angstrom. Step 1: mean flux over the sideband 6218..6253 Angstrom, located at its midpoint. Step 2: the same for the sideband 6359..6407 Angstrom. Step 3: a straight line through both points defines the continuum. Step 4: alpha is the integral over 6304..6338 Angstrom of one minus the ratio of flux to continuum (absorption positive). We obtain 0.7 Angstrom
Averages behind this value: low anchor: 7.59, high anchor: 7.68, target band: 7.49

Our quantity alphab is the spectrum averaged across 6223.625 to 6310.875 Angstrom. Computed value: 7.62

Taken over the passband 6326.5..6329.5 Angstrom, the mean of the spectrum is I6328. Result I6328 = 7.4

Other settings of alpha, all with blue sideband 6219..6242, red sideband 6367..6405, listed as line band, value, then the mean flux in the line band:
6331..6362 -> 0.6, 7.53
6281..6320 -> 0.4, 7.59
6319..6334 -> 0.2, 7.55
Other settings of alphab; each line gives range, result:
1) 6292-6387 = 7.6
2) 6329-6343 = 7.76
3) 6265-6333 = 7.54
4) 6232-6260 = 7.71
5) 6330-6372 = 7.62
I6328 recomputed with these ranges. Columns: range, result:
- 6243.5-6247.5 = 7.29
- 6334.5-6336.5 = 7.5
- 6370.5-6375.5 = 7.27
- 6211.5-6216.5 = 8.43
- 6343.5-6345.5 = 7.62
